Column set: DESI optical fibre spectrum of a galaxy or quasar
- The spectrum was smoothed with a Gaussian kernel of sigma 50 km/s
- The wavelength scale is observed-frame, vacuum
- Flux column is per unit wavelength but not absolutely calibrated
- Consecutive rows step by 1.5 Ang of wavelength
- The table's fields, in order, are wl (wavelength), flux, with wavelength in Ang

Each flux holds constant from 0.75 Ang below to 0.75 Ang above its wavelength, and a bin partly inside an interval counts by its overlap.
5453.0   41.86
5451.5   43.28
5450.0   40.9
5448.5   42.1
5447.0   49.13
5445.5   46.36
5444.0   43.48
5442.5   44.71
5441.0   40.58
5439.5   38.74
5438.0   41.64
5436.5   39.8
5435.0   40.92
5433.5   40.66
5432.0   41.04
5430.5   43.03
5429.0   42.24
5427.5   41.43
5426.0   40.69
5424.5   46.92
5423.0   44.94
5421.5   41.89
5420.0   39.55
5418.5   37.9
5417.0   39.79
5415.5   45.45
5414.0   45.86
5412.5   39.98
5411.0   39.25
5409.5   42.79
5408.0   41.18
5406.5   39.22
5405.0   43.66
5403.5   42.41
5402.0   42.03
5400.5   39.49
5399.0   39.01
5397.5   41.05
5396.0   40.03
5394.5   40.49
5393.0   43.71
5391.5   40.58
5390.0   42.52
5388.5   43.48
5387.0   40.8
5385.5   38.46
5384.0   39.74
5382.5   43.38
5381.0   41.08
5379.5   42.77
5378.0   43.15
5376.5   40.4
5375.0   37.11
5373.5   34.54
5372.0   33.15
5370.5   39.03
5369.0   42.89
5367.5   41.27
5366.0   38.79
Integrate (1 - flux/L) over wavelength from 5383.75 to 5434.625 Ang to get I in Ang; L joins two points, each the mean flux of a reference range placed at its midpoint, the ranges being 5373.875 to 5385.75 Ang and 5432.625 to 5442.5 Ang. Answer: -1.0 Ang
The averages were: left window 40.7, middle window 41.5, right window 40.7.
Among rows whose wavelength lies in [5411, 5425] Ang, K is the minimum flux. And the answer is 37.9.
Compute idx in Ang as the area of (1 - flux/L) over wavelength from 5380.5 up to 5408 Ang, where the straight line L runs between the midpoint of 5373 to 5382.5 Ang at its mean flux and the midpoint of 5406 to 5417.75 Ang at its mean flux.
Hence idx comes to -0.1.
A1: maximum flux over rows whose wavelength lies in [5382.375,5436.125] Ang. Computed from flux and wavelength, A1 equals 46.92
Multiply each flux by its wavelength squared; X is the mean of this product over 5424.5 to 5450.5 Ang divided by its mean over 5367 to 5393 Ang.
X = 1.1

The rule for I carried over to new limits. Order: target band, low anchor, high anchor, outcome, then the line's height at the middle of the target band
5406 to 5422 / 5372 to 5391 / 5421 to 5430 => 0.4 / 42.3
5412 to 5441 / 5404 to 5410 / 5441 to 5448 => 1.2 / 43.5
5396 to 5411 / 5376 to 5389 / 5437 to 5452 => 0.3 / 42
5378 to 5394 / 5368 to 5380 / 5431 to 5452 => -0.8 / 39.7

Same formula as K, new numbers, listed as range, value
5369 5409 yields 33.15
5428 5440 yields 38.74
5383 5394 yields 38.46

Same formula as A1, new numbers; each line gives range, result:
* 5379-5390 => 43.48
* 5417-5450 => 49.13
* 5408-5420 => 45.86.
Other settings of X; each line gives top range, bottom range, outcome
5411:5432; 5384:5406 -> 1.03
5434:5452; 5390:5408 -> 1.05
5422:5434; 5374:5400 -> 1.06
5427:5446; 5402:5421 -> 1.02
